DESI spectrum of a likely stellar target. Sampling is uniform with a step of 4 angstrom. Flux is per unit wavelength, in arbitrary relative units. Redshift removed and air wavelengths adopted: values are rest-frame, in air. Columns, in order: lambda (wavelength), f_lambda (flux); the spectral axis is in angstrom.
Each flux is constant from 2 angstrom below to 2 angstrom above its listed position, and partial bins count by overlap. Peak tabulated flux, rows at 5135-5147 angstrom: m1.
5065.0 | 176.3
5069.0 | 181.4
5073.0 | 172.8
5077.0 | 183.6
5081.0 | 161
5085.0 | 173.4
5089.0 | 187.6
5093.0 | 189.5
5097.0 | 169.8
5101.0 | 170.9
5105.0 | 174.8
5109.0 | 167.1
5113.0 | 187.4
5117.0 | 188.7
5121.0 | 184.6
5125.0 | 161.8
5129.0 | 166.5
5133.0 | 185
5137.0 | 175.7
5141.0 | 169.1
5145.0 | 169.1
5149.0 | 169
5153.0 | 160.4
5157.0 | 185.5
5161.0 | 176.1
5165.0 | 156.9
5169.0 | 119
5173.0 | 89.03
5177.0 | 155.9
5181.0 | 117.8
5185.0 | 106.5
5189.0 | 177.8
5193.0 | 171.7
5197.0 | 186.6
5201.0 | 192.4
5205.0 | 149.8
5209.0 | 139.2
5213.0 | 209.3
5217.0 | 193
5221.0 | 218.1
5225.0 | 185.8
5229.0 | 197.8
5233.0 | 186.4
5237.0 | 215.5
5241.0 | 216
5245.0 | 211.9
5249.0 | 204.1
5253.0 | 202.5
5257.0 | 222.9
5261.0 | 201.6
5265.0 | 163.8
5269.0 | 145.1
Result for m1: 175.7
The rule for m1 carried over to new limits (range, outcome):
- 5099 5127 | 188.7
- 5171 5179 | 155.9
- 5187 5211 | 192.4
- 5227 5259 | 222.9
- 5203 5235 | 218.1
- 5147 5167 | 185.5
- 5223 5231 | 197.8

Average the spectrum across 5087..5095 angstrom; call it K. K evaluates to 189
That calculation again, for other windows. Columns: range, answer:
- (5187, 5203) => 182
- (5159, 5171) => 151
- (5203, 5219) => 173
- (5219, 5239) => 201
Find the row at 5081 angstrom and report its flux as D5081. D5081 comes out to 161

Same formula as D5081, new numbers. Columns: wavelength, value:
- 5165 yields 156.9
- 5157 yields 185.5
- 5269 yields 145.1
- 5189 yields 177.8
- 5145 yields 169.1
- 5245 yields 211.9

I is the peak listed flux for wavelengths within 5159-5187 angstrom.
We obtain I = 176.1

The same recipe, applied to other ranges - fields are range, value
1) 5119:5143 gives 185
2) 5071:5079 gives 183.6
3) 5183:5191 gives 177.8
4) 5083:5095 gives 189.5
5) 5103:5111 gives 174.8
